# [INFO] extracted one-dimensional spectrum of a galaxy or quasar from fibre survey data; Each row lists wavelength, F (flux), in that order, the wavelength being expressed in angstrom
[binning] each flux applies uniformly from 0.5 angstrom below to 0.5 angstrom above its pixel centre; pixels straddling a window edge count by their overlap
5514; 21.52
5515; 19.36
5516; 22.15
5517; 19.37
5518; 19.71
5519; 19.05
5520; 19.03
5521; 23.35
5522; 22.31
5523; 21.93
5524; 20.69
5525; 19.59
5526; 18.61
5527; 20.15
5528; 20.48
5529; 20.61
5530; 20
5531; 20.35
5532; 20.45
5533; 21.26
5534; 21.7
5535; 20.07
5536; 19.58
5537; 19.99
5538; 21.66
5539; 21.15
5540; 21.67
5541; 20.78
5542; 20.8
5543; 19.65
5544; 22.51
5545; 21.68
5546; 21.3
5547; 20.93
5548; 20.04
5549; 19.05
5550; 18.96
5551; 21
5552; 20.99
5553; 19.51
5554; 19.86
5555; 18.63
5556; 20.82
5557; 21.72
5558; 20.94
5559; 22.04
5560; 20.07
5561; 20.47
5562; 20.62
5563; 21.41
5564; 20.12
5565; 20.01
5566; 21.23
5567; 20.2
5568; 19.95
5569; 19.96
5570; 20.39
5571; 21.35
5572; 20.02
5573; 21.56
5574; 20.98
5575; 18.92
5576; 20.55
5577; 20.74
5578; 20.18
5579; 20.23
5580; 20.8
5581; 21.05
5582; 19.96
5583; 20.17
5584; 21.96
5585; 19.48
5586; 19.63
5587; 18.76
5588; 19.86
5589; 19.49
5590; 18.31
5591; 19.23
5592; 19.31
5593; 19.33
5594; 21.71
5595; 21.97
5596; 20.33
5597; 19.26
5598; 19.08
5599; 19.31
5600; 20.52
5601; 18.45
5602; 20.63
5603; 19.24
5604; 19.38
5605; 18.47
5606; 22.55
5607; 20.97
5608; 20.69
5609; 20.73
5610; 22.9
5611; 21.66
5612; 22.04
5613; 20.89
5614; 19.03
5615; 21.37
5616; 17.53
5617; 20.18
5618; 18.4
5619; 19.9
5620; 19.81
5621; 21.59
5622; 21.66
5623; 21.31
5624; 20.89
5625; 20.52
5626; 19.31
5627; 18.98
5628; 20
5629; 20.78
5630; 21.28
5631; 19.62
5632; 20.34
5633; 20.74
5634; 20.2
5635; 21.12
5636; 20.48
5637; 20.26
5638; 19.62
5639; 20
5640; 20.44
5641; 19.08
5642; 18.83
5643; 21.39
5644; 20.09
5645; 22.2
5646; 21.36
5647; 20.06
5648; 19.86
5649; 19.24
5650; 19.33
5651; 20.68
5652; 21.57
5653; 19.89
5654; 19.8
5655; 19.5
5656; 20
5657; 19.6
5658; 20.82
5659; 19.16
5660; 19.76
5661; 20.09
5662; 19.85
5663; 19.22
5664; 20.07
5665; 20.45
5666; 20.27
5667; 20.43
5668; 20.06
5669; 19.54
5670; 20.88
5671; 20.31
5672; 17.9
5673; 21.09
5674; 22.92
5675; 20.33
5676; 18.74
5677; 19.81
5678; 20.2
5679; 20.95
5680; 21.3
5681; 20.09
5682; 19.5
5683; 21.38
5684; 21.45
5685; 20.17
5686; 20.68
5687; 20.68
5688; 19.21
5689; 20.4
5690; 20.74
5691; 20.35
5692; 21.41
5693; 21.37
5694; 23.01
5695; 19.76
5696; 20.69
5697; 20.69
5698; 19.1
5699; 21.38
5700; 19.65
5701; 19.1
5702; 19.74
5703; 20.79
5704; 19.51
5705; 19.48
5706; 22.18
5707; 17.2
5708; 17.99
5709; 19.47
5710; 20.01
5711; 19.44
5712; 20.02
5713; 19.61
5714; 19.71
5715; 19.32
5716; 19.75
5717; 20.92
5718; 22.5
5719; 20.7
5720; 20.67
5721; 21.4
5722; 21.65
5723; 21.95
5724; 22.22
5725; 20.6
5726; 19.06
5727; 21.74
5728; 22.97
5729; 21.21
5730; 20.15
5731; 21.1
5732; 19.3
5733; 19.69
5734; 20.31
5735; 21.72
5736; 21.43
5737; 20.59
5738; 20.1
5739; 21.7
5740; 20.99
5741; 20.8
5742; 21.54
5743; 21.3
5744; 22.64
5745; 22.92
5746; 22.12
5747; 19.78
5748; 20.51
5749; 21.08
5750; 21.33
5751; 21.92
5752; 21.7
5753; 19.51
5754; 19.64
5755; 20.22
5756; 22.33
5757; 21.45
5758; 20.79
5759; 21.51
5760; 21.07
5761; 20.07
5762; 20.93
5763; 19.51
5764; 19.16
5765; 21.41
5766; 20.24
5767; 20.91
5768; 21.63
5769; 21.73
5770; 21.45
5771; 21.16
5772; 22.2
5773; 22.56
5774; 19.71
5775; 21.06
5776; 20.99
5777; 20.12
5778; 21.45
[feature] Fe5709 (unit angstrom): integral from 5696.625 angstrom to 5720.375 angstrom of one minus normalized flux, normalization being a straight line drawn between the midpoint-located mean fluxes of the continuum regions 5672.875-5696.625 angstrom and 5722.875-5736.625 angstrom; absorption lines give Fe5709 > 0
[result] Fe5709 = 1.0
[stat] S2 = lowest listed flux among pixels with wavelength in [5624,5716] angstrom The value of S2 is 17.2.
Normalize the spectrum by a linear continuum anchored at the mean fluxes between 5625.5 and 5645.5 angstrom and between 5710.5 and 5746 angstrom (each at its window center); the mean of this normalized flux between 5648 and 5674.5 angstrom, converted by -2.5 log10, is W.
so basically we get 0.02 mag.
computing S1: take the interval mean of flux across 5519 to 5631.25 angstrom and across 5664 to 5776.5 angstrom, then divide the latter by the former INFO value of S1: 1.0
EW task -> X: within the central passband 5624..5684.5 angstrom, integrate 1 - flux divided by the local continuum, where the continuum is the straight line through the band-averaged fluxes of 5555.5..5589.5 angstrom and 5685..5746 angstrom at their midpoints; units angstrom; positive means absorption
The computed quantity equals 1.0 angstrom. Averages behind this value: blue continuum 20.5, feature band 20.2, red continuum 20.6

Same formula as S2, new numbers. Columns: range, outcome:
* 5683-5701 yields 19.1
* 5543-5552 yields 18.96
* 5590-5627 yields 17.53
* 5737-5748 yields 19.78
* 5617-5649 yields 18.4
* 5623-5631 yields 18.98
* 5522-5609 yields 18.31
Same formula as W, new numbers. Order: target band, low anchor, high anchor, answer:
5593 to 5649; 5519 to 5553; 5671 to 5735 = 0.01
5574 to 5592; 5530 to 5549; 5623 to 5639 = 0.03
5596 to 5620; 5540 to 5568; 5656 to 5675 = 0.01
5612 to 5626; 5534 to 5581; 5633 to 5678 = 0.00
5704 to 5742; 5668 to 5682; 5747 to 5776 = 0.01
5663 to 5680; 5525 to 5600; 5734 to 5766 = 0.03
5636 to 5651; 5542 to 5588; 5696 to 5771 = 0.02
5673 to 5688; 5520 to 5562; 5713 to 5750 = 0.02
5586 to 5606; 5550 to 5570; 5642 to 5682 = 0.04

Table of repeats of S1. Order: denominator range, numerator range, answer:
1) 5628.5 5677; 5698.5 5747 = 1.02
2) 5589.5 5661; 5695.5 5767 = 1.02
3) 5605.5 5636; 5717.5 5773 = 1.02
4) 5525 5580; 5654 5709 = 0.98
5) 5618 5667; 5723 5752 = 1.05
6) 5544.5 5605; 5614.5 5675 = 1.00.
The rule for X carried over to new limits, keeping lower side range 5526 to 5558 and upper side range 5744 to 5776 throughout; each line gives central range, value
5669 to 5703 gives 0.7 angstrom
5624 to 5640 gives 0.4 angstrom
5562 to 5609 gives 1.0 angstrom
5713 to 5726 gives 0.1 angstrom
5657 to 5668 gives 0.4 angstrom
